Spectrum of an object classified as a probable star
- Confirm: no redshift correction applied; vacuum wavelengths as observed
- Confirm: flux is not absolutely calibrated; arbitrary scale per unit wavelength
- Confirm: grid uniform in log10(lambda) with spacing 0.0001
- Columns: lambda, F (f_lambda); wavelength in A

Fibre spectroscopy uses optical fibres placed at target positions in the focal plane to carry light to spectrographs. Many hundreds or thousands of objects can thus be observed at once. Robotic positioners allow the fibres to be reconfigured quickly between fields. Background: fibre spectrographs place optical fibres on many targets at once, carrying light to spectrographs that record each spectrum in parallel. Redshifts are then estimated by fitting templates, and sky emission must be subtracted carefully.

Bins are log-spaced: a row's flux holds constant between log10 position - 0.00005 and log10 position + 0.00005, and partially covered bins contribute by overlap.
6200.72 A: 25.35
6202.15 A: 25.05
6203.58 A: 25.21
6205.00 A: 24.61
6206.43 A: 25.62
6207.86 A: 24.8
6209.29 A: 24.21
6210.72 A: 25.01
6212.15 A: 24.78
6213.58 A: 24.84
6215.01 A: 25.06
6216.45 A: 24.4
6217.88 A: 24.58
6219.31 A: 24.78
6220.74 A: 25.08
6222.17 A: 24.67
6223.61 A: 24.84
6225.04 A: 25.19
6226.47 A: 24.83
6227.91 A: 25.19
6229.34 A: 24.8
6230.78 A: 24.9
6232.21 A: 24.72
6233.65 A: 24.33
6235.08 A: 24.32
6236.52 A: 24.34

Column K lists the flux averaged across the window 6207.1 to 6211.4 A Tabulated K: 24.7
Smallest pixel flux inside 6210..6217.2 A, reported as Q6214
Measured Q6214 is 24.4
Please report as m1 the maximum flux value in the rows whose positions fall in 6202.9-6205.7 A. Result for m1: 25.21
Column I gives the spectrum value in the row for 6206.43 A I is 25.62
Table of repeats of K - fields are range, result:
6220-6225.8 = 25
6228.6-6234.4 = 24.7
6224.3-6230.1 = 25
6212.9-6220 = 24.7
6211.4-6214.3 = 24.8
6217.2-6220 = 24.7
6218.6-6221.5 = 25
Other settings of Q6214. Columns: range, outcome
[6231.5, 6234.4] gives 24.33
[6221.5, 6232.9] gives 24.67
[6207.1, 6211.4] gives 24.21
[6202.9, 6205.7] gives 24.61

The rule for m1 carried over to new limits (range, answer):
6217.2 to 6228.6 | 25.19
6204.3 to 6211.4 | 25.62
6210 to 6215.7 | 25.06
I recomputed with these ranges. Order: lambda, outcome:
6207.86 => 24.8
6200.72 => 25.35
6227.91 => 25.19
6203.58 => 25.21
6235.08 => 24.32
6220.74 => 25.08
